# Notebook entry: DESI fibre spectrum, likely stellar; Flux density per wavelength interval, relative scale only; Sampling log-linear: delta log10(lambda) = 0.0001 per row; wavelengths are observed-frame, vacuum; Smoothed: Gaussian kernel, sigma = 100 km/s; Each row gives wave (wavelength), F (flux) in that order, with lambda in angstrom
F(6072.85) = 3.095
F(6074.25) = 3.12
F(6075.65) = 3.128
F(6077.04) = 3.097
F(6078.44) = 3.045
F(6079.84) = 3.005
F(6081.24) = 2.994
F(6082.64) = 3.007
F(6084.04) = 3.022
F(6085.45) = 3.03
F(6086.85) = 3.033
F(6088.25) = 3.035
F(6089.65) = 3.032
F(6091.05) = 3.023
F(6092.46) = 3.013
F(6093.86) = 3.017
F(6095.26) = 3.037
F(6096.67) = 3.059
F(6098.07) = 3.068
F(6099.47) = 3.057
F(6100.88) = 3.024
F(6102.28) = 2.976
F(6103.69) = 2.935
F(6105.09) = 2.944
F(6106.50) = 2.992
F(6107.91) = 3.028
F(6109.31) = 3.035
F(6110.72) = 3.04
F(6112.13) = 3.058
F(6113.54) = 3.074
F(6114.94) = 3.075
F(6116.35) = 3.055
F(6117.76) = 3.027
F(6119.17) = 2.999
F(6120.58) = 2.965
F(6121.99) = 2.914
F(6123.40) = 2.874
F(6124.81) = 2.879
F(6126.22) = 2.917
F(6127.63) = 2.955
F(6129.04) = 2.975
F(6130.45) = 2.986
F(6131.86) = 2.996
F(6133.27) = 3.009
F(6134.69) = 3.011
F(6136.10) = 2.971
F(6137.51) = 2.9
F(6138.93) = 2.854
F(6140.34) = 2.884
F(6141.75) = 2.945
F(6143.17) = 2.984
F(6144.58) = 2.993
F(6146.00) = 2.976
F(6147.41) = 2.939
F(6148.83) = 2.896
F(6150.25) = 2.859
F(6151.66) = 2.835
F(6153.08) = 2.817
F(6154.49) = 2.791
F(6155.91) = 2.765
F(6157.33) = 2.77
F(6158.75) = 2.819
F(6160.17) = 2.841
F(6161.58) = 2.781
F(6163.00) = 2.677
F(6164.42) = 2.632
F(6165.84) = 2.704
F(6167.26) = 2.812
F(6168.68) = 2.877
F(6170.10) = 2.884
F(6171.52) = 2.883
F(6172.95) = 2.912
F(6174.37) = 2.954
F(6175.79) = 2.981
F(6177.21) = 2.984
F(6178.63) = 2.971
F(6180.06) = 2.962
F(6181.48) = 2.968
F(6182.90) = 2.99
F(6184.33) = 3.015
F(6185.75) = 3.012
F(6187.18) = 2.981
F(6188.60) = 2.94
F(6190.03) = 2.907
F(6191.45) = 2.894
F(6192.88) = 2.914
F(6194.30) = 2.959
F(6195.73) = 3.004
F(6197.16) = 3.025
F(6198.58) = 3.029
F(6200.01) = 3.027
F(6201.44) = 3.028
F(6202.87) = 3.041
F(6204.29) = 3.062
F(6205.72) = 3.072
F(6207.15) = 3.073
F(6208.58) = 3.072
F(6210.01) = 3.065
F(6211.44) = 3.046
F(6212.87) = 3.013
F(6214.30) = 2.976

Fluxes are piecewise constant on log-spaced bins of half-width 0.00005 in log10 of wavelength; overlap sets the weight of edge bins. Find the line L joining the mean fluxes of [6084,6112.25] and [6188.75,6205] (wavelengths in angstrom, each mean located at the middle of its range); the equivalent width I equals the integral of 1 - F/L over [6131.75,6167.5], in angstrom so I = 1.7 angstrom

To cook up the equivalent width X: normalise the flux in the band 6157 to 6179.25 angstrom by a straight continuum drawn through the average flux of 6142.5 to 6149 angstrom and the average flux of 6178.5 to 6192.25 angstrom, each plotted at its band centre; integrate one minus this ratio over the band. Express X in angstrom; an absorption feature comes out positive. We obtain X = 0.9 angstrom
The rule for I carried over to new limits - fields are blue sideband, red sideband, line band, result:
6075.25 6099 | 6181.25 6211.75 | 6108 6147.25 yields 0.65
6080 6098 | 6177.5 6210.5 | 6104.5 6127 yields 0.20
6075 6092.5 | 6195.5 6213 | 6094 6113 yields 0.11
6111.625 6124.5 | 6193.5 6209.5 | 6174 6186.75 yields 0.19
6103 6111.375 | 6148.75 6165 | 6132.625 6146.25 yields -0.43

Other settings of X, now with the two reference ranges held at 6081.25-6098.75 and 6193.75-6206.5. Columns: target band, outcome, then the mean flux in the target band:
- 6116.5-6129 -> 0.3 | 2.95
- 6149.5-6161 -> 0.8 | 2.81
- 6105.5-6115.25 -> 0.0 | 3.04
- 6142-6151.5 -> 0.3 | 2.93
